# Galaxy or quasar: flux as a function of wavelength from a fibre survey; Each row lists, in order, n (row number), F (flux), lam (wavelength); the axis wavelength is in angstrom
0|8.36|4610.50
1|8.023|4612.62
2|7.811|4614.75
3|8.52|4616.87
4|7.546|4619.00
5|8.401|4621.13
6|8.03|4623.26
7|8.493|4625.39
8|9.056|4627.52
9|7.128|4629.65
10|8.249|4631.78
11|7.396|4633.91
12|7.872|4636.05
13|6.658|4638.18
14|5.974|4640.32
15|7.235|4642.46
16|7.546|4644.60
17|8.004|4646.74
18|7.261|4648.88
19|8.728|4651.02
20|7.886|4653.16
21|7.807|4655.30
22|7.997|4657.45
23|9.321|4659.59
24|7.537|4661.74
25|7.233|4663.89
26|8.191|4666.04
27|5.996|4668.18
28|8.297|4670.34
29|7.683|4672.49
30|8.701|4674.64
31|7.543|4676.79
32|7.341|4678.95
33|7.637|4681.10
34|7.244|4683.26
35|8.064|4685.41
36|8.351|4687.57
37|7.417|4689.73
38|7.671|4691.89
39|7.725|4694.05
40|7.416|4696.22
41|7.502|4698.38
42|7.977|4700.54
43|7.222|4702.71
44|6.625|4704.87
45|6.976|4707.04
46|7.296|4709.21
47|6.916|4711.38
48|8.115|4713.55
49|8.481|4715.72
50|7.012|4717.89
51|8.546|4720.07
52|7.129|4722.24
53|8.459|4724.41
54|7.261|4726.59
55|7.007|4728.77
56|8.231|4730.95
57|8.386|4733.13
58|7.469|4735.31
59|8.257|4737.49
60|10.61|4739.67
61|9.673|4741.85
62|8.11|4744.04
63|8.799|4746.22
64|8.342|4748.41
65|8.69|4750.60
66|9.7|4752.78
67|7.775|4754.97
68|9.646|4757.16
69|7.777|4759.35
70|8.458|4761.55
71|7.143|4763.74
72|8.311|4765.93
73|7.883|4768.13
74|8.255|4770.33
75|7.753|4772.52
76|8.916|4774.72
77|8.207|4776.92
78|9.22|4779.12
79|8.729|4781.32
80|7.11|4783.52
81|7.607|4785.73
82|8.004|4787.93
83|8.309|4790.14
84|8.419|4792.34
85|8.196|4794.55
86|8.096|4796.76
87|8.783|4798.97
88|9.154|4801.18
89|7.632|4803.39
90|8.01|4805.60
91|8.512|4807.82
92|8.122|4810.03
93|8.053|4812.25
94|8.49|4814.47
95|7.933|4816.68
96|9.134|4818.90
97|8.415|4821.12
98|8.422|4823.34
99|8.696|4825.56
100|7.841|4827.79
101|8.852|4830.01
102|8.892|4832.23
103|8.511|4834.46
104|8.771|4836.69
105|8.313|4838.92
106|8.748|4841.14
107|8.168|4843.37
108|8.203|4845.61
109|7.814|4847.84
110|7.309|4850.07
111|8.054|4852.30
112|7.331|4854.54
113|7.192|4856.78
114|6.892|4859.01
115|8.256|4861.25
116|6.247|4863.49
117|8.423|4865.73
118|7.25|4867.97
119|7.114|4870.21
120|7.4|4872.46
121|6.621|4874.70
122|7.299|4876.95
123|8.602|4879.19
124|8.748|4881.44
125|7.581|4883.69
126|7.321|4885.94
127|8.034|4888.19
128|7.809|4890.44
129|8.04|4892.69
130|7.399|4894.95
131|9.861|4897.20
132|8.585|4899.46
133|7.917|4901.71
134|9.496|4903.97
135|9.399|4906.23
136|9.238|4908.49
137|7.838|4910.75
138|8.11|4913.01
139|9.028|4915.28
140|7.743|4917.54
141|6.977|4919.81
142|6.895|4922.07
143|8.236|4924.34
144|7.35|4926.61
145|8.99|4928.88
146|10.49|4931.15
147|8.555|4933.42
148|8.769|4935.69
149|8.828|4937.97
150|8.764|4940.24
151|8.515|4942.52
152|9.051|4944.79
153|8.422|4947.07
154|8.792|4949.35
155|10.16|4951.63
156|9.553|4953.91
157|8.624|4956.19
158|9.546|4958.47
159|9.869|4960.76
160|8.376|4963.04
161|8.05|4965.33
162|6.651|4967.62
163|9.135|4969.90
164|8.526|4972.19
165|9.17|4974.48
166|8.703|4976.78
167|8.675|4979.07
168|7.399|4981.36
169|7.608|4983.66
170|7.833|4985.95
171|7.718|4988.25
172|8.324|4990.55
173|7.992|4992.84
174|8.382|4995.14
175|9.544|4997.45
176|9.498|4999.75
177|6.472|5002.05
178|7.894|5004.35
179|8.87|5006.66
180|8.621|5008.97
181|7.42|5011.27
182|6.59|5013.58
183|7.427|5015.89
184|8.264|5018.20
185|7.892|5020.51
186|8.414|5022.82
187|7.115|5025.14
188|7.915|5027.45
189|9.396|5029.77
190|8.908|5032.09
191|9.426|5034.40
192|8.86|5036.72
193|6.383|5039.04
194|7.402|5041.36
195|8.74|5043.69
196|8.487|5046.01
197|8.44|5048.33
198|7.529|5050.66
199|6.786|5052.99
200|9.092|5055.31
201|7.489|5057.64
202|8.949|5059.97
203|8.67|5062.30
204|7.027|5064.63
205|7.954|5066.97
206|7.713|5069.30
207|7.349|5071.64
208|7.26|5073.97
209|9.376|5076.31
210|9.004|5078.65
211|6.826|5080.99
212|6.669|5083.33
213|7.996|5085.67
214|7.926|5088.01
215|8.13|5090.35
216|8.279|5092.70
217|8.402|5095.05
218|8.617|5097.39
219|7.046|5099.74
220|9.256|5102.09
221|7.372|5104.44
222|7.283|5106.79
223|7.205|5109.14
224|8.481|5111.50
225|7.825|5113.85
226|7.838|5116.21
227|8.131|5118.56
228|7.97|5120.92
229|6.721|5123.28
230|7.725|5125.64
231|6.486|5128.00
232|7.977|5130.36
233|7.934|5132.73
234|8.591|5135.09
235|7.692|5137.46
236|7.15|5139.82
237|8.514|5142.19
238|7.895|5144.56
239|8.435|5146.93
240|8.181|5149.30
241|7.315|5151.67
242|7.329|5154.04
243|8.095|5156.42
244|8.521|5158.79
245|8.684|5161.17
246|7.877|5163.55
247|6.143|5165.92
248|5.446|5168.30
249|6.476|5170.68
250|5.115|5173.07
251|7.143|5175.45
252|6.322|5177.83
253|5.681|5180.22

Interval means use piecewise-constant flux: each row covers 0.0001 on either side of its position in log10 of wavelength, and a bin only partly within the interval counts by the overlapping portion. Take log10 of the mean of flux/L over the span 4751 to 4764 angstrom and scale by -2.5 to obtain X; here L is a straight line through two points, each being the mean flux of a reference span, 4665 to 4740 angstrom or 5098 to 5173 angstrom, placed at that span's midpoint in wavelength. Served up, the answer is -0.110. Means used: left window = 7.71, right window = 7.63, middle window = 8.52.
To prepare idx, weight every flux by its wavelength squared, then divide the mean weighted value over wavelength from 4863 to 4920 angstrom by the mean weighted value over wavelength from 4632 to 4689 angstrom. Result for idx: 1.15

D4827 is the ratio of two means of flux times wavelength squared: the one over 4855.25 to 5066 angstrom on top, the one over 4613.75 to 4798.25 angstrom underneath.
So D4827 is 1.15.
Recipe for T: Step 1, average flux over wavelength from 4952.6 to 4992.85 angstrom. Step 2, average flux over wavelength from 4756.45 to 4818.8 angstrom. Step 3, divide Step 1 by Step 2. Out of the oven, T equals 1.02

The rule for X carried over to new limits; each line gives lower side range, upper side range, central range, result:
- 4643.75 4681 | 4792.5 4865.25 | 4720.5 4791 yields -0.04 mag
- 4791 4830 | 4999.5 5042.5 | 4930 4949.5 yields -0.10 mag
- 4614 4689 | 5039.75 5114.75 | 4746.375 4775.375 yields -0.07 mag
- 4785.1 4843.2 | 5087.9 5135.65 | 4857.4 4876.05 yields 0.14 mag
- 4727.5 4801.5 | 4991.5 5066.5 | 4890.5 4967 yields -0.05 mag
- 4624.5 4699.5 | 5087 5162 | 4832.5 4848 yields -0.08 mag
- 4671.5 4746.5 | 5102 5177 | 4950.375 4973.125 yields -0.15 mag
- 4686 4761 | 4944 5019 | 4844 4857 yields 0.07 mag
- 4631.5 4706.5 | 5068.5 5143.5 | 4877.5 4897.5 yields -0.05 mag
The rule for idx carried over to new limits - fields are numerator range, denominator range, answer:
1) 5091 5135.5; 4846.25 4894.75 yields 1.14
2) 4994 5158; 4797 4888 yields 1.09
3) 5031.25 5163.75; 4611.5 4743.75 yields 1.21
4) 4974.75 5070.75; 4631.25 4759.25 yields 1.18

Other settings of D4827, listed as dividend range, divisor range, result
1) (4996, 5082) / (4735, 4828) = 1.07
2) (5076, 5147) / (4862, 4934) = 1.06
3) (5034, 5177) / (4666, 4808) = 1.12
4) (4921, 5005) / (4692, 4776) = 1.16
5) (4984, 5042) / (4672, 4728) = 1.21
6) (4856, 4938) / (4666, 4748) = 1.12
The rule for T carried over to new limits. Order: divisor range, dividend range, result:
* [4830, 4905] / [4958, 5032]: 1.03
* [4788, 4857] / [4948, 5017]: 1.01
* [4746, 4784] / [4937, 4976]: 1.05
